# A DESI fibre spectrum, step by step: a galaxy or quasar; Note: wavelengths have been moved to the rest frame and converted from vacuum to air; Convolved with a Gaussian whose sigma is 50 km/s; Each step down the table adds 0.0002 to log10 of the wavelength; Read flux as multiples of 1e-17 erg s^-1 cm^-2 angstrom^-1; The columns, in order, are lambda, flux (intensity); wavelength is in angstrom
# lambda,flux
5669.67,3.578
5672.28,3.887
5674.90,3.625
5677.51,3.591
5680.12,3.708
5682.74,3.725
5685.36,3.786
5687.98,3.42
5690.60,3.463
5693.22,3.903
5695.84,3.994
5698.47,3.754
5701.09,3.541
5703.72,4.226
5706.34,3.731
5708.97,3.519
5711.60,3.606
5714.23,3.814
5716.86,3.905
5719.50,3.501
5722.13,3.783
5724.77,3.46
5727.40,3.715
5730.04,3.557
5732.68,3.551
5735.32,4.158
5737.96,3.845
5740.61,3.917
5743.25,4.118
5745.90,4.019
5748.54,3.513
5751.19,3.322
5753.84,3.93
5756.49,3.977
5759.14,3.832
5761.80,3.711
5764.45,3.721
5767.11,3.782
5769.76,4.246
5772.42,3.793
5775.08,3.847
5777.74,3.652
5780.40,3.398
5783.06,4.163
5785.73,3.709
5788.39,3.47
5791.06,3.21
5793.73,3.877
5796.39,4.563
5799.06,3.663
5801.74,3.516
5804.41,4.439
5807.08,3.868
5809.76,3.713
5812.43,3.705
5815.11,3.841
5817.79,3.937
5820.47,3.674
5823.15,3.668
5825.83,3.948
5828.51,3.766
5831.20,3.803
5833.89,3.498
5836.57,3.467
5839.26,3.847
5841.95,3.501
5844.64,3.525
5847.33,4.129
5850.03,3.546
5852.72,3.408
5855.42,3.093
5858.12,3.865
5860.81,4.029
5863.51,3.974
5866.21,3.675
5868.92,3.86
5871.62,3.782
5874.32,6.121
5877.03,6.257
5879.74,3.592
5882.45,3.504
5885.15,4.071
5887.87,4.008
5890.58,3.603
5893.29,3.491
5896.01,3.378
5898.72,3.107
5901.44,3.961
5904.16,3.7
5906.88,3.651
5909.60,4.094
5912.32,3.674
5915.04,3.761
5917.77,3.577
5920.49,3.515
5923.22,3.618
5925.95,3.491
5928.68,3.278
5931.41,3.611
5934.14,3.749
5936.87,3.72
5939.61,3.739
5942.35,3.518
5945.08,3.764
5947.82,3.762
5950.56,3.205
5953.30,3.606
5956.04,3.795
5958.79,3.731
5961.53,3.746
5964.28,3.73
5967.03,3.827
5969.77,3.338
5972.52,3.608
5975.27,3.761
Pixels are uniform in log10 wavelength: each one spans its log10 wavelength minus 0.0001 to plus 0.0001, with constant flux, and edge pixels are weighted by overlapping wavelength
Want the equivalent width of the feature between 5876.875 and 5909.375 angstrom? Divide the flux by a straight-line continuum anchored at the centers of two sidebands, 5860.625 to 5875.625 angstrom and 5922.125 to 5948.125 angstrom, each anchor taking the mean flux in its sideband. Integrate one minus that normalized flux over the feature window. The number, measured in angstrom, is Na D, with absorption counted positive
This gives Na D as 1.93 angstrom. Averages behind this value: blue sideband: 4.25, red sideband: 3.62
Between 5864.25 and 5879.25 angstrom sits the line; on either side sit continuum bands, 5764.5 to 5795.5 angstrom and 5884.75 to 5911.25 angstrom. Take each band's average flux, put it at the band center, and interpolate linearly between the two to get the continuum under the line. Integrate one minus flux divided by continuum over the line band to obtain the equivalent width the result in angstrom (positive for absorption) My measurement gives -3.8 angstrom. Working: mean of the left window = 3.75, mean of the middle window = 4.64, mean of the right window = 3.69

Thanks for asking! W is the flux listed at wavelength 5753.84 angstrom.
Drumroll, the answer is 3.93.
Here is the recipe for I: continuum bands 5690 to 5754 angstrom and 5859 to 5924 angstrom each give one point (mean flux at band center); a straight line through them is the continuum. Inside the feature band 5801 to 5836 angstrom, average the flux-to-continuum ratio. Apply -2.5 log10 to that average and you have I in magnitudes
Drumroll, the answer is 0.01 mag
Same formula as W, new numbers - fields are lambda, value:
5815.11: 3.841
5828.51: 3.766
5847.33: 4.129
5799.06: 3.663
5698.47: 3.754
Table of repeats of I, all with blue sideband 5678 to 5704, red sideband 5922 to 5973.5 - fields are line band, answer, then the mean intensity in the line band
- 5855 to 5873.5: -0.06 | 3.86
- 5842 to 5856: 0.03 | 3.56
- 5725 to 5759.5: -0.03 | 3.79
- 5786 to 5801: -0.02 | 3.74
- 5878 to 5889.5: -0.06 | 3.87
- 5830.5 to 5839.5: 0.01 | 3.62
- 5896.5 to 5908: 0.02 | 3.59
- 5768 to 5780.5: -0.04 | 3.83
